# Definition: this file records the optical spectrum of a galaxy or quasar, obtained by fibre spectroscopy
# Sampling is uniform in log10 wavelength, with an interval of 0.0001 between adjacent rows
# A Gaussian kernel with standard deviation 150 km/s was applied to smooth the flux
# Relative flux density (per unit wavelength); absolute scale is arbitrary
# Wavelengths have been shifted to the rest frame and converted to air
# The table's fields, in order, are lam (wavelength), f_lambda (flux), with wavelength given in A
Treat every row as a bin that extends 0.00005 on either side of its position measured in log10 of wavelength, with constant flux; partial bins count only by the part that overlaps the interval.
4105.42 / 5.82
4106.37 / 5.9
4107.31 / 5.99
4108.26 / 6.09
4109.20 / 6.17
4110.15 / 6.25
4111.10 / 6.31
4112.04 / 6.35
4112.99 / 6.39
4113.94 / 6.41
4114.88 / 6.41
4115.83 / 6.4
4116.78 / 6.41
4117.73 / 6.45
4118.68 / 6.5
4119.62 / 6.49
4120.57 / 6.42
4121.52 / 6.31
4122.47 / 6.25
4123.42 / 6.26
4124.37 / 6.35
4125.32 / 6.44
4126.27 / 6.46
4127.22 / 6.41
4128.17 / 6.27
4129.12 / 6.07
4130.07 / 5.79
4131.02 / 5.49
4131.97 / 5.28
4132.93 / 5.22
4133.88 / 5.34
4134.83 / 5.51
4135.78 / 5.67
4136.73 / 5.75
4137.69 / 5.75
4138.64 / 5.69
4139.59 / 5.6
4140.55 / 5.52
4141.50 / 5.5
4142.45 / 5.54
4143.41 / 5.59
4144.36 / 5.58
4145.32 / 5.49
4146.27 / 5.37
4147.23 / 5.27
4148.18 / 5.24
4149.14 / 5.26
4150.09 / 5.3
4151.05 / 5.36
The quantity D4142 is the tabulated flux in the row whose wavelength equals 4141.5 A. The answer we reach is 5.5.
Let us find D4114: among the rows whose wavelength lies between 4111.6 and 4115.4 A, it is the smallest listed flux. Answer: 6.35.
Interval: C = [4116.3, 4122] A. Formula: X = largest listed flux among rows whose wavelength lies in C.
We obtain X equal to 6.5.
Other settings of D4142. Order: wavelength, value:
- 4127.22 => 6.41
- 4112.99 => 6.39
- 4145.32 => 5.49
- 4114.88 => 6.41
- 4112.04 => 6.35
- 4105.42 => 5.82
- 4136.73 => 5.75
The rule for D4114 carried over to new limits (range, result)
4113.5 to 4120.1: 6.4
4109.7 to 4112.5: 6.25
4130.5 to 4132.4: 5.28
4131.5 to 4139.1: 5.22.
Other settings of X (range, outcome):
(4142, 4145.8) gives 5.59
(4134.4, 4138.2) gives 5.75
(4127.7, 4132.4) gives 6.27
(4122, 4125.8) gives 6.44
